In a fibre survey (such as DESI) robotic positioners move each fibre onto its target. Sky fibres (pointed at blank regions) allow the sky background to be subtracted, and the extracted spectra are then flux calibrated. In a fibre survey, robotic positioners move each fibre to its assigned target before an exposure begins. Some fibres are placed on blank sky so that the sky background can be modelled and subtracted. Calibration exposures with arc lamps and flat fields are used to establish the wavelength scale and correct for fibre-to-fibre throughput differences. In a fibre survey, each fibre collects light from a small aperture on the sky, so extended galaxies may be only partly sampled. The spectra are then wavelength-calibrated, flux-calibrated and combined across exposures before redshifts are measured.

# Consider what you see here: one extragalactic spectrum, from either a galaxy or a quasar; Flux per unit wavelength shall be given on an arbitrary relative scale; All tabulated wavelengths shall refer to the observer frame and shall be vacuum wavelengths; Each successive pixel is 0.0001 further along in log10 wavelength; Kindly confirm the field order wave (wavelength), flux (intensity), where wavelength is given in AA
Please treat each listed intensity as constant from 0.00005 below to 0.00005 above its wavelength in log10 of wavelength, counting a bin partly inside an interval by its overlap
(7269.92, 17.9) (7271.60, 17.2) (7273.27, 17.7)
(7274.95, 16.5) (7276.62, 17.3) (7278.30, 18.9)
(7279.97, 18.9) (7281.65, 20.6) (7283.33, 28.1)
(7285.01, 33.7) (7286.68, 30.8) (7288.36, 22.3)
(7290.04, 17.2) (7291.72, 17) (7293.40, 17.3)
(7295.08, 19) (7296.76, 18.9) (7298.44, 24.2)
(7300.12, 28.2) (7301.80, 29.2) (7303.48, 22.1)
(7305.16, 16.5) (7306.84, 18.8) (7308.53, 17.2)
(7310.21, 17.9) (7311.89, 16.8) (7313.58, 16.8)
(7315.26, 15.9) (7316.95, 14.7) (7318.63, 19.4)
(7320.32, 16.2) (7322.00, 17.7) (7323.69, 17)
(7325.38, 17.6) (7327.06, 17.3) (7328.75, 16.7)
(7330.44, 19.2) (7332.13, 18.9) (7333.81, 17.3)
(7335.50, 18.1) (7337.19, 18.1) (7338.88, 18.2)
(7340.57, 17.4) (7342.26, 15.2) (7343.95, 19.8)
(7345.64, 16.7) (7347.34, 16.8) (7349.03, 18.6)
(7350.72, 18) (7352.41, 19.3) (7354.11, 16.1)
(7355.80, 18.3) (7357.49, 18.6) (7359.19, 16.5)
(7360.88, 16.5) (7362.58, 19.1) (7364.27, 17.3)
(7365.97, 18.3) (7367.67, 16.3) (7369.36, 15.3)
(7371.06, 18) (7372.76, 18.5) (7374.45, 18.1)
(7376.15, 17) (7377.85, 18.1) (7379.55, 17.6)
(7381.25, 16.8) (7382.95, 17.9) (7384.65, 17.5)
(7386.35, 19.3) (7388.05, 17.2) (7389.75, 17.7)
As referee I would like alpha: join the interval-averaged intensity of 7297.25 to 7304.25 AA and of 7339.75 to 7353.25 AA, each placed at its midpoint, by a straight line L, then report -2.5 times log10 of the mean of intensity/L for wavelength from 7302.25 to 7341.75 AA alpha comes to 0.22 mag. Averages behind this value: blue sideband 25.6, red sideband 17.7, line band 17.7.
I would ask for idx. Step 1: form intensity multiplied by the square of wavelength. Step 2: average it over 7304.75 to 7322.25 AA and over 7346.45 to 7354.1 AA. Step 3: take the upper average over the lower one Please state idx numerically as 1.06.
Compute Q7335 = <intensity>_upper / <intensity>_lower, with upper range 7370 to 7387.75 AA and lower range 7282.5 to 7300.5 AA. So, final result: 0.77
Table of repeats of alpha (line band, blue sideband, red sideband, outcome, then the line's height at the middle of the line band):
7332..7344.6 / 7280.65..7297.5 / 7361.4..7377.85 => 0.10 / 19.5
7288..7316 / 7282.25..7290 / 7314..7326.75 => 0.14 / 22.5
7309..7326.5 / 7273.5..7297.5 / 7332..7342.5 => 0.12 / 19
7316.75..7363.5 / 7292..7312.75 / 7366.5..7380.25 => 0.07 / 18.8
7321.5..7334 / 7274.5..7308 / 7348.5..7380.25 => 0.12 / 19.7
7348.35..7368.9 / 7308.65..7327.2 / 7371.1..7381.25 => -0.01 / 17.6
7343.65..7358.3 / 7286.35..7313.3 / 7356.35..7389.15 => 0.03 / 18.5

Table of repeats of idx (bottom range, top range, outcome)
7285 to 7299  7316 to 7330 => 0.80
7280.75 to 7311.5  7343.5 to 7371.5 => 0.81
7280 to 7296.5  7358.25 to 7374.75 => 0.79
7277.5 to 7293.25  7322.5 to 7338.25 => 0.79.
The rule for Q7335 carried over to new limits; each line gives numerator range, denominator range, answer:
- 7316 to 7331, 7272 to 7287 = 0.78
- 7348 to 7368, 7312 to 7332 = 1.03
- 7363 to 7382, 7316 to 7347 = 1.00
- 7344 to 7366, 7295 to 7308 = 0.80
